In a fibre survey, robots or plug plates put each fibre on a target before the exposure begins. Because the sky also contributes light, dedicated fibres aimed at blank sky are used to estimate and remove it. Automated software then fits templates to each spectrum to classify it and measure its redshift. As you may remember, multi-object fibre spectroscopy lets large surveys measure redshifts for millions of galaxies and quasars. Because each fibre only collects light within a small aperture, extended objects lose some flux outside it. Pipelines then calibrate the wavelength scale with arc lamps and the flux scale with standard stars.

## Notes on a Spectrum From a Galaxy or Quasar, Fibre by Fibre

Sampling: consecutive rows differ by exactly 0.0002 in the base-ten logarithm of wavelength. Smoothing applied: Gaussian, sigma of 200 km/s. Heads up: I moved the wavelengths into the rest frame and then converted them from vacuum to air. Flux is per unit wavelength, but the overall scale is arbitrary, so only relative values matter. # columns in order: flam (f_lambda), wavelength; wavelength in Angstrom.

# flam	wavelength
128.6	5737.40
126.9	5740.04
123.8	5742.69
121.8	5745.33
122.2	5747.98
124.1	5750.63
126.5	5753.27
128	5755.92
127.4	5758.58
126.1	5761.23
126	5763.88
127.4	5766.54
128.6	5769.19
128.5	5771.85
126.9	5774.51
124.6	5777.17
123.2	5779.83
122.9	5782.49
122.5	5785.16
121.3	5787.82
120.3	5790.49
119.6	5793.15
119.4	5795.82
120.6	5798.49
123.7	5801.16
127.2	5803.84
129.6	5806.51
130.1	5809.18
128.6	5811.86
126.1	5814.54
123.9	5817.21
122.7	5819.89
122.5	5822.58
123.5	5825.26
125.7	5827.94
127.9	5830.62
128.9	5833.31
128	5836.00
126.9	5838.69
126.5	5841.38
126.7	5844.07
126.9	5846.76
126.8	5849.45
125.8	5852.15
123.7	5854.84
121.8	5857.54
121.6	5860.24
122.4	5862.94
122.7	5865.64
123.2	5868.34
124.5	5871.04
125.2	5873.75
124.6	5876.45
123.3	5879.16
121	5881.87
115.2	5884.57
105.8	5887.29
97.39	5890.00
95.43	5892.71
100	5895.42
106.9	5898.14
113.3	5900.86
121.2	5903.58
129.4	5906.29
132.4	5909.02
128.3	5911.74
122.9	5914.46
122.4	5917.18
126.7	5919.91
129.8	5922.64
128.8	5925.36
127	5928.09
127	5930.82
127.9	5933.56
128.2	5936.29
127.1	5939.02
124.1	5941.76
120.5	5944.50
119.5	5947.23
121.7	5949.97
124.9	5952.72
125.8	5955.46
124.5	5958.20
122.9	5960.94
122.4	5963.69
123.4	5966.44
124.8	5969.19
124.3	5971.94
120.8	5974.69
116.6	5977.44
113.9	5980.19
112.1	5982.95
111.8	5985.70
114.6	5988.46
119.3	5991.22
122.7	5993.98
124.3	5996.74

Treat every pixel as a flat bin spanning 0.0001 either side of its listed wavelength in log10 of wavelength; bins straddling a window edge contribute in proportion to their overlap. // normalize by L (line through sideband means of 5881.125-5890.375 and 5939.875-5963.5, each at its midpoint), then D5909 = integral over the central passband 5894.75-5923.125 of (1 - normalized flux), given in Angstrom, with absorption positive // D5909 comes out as -1.6 Angstrom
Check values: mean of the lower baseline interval 110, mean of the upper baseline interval 123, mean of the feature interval 121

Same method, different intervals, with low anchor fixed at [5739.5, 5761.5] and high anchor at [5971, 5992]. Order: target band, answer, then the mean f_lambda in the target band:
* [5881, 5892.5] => 1.2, 108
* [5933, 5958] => -1.4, 124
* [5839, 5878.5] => -1.1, 125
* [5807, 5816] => -0.4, 128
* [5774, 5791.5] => 0.1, 123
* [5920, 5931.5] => -0.9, 128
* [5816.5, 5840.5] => -0.7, 126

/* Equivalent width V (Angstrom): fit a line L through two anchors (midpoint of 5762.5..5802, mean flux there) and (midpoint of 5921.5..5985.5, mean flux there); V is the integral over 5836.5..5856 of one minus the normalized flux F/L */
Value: -0.4 Angstrom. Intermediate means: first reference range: 124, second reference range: 123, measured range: 126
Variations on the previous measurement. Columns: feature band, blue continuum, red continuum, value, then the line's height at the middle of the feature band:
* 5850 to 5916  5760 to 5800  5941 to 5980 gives 2.26 Angstrom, 123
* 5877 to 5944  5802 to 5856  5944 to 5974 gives 2.26 Angstrom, 124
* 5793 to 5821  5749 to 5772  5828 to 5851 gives 0.47 Angstrom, 127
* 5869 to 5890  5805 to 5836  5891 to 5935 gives 0.76 Angstrom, 123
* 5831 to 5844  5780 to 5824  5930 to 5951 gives -0.37 Angstrom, 124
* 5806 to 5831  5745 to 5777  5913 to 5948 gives 0.03 Angstrom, 126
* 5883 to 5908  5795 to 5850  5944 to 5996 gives 2.70 Angstrom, 123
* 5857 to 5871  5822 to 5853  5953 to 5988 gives 0.30 Angstrom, 125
